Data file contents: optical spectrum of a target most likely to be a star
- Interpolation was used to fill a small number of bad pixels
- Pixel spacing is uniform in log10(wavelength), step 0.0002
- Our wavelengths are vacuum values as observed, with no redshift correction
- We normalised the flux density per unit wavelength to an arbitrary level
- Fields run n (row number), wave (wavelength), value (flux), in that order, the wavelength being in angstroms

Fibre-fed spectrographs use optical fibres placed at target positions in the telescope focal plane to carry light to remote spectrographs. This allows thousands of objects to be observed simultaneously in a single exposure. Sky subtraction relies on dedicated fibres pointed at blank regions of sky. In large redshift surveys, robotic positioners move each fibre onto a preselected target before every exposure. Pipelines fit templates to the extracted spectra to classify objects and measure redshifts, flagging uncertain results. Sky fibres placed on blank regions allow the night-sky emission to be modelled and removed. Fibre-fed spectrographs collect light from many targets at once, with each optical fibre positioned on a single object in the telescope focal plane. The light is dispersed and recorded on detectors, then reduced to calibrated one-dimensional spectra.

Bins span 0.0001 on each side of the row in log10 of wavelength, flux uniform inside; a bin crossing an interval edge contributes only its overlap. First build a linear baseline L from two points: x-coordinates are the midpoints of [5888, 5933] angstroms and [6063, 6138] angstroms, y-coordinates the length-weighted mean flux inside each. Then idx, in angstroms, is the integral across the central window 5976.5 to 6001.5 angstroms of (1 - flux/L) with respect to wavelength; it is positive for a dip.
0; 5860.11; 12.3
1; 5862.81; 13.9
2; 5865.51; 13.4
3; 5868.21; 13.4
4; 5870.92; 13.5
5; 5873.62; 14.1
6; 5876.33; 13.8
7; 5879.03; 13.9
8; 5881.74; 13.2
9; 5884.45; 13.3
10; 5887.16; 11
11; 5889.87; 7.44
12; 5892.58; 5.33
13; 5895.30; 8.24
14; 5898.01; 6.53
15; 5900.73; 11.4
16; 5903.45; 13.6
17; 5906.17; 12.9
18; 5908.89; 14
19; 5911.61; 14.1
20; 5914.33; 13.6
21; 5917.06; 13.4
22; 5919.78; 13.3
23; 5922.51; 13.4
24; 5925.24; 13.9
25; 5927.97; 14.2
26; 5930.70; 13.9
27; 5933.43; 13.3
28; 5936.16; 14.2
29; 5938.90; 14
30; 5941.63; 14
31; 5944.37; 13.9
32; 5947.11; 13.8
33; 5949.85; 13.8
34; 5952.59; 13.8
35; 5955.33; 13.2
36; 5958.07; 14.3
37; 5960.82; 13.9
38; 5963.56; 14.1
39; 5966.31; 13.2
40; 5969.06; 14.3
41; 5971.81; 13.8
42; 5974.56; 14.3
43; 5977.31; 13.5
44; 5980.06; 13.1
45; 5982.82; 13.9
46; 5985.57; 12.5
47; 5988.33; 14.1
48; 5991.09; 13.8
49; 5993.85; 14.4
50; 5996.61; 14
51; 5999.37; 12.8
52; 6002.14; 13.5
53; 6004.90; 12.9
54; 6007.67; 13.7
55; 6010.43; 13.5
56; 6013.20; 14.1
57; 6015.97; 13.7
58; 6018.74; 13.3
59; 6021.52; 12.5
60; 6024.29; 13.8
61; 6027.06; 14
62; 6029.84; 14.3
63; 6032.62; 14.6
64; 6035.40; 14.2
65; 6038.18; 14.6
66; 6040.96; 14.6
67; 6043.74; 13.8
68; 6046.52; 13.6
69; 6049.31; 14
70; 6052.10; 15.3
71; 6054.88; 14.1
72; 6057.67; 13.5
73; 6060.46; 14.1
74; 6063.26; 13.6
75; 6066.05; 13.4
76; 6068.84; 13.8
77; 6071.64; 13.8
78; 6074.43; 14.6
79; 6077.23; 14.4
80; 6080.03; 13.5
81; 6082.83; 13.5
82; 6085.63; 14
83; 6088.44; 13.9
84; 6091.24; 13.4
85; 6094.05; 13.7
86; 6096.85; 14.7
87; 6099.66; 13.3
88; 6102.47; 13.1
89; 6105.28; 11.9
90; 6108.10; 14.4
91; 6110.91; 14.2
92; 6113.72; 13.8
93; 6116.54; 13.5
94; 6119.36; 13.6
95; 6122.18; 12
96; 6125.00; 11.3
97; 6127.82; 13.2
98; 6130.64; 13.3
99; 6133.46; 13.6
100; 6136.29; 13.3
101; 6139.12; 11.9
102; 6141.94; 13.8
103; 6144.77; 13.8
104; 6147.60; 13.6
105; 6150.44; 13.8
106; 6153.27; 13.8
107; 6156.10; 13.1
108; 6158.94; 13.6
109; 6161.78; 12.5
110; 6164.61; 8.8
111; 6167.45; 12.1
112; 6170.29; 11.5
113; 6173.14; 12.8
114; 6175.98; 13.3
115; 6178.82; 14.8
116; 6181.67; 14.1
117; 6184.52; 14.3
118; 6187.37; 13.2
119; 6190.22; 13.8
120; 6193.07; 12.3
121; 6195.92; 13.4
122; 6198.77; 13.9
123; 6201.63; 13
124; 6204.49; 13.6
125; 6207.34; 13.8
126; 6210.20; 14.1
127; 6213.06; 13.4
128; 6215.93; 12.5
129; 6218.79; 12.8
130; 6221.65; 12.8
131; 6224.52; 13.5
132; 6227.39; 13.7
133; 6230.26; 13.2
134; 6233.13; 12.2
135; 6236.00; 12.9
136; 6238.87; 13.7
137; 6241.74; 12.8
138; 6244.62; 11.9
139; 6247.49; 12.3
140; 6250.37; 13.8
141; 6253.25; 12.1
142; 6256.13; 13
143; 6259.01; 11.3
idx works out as -2.1 angstroms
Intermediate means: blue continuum 11.9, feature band 13.6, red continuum 13.5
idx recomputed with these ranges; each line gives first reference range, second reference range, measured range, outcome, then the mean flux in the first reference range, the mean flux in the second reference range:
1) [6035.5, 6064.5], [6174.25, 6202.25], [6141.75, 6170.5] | 2.0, 14.1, 13.6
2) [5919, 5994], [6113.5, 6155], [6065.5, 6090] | -0.9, 13.8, 13.2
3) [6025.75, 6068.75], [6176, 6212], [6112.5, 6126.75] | 1.1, 14.1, 13.7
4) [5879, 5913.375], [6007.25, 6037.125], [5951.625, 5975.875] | -2.6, 11.1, 13.8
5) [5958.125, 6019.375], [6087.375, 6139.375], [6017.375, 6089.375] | -2.6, 13.7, 13.3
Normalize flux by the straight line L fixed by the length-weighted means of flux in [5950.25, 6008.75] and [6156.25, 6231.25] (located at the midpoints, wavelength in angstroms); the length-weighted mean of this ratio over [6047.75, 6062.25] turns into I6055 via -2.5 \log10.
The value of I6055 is -0.055 mag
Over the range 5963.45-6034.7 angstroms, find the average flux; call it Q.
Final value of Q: 13.7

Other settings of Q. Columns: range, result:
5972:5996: 13.7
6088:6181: 13.1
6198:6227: 13.3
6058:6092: 13.8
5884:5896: 8.79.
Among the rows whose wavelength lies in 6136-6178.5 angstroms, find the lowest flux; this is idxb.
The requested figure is 8.8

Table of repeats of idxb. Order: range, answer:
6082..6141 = 11.3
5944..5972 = 13.2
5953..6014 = 12.5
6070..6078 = 13.8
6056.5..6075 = 13.4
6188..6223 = 12.3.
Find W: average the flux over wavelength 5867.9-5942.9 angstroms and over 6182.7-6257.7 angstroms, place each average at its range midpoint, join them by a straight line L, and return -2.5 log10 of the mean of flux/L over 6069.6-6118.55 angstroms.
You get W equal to -0.07 mag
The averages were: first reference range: 12.5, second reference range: 13.2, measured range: 13.7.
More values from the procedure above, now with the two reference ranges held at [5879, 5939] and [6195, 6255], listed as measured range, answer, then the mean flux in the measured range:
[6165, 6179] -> 0.045 mag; 12.4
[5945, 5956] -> -0.115 mag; 13.7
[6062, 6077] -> -0.101 mag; 13.9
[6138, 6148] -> -0.035 mag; 13.3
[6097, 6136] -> -0.035 mag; 13.2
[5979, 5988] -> -0.073 mag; 13.3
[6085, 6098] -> -0.098 mag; 13.9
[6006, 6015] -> -0.103 mag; 13.7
